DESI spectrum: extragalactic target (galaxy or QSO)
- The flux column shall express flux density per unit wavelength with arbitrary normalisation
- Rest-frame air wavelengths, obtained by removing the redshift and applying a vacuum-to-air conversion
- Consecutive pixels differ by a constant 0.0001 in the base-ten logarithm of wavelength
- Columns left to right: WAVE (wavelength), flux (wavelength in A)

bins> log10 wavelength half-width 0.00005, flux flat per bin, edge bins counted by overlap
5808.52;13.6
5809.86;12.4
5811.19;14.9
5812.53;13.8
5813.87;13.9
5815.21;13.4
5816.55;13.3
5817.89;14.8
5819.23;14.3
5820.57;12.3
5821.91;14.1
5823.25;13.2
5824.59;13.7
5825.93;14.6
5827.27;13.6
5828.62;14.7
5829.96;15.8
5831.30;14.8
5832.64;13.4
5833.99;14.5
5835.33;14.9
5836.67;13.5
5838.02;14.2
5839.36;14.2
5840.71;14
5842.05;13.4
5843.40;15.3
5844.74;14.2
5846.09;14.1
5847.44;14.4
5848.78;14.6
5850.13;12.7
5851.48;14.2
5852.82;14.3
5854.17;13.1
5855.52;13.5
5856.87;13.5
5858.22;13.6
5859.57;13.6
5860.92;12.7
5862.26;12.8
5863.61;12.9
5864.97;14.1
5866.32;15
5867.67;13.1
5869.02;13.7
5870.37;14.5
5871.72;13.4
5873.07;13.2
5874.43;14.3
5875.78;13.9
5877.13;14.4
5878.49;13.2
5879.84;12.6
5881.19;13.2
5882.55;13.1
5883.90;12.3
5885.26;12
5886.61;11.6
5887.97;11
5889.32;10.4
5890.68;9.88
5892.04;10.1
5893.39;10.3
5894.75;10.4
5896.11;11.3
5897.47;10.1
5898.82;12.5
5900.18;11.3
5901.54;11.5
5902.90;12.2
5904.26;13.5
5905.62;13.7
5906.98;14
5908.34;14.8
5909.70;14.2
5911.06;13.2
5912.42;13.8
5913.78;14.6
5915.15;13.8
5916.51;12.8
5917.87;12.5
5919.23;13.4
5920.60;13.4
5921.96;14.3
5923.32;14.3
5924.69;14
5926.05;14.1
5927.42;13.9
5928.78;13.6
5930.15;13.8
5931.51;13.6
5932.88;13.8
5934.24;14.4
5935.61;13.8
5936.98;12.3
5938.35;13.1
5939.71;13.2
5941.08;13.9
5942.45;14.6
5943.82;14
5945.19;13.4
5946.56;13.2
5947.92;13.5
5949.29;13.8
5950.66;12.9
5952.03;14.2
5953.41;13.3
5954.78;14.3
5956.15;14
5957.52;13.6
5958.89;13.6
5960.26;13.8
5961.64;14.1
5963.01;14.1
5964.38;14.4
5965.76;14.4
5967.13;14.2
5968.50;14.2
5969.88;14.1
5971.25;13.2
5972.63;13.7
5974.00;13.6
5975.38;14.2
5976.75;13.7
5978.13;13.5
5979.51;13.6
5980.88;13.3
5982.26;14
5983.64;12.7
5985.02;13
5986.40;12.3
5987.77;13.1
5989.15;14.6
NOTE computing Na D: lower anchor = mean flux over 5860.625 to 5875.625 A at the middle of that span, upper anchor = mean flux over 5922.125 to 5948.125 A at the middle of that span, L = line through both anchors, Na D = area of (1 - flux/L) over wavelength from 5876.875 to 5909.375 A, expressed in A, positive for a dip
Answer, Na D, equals 3.9 A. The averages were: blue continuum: 13.6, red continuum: 13.7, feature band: 12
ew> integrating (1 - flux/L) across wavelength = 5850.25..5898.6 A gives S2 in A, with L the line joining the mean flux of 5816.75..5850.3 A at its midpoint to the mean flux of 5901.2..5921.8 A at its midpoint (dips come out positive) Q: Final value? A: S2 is 3.8 A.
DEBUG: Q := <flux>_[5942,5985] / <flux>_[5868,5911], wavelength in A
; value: 1.1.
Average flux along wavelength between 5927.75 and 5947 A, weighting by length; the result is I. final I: 13.6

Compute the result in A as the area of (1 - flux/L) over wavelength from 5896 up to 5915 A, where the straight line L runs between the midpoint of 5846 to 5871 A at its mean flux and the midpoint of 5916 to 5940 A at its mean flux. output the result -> 0.9 A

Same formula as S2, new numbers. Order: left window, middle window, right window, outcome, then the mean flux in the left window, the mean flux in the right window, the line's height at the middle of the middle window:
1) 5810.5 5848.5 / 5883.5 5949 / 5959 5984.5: 4.8 A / 14.1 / 13.8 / 13.9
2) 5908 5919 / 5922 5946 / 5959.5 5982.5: 0.0 A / 13.7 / 13.9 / 13.7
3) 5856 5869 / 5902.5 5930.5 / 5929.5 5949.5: -0.3 A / 13.5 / 13.6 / 13.6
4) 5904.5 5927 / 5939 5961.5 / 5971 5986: -0.2 A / 13.8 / 13.5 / 13.6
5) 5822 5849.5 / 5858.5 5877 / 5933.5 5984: 0.6 A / 14.2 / 13.7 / 14.1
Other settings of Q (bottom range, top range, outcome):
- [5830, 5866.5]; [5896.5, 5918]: 0.94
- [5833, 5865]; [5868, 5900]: 0.88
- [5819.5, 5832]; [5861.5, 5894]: 0.90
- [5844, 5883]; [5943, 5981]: 1.01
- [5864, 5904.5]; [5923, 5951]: 1.10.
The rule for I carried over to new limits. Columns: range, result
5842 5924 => 13.1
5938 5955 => 13.6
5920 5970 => 13.8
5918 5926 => 13.8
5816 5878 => 13.9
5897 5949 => 13.4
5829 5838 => 14.5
